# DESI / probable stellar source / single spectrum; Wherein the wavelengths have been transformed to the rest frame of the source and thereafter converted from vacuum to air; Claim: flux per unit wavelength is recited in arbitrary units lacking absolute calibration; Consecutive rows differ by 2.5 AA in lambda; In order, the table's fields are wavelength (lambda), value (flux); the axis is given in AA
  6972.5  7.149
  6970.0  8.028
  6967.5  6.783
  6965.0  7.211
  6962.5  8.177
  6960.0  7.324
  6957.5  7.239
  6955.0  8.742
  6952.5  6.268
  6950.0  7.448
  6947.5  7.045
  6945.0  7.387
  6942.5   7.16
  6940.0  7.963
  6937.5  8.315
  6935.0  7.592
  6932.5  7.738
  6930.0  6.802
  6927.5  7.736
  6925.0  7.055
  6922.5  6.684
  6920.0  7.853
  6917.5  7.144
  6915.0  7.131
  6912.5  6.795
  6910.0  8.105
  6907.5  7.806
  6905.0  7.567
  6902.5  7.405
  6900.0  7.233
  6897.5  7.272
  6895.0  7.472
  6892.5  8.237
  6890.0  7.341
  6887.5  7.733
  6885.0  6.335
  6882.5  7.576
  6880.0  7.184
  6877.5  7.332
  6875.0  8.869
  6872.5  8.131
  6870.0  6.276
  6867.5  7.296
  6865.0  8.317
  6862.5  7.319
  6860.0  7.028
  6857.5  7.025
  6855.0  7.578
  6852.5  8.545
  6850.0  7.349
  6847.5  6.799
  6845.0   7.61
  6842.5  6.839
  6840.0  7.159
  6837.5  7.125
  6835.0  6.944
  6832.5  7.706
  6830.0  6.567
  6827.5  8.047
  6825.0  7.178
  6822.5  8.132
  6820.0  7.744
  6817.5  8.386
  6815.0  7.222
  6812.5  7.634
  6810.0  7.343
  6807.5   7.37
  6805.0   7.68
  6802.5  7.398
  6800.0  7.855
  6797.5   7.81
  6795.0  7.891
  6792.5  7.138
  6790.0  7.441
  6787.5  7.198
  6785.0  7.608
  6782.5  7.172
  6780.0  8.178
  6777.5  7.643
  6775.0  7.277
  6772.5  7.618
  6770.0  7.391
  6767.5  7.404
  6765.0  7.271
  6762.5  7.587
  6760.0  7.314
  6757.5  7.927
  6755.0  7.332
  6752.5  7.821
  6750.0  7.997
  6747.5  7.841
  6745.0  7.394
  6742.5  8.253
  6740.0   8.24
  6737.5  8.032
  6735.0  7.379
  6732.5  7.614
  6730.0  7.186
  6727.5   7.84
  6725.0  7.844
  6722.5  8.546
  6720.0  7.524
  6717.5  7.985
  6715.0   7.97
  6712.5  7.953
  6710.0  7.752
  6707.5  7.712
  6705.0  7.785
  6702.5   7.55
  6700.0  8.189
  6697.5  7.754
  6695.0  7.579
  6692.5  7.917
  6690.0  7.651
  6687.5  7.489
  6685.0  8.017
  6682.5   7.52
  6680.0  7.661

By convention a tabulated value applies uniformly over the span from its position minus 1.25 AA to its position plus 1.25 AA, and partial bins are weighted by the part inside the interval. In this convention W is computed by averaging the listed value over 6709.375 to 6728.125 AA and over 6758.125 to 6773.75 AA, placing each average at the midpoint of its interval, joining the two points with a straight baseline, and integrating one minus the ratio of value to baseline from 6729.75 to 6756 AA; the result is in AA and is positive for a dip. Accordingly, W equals -0.3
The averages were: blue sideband 7.94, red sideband 7.45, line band 7.76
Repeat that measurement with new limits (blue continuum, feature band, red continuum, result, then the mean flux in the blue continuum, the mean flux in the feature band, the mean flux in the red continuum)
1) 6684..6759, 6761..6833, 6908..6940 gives 1.14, 7.8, 7.55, 7.44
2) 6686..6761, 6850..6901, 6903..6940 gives 0.26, 7.78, 7.5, 7.47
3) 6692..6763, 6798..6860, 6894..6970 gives 1.18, 7.79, 7.46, 7.42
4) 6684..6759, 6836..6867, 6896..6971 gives 0.77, 7.8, 7.39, 7.43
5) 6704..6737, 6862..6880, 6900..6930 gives -0.43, 7.78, 7.63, 7.36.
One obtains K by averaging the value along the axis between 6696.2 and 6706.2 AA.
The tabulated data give 7.82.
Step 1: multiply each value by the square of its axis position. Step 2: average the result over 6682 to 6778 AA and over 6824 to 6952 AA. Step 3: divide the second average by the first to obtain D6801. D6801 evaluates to 1.0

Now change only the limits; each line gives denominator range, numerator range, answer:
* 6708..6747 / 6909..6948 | 1.00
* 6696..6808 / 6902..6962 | 1.02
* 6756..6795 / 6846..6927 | 1.03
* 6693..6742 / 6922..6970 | 1.02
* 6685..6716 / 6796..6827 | 1.02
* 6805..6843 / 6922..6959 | 1.03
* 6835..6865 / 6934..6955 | 1.05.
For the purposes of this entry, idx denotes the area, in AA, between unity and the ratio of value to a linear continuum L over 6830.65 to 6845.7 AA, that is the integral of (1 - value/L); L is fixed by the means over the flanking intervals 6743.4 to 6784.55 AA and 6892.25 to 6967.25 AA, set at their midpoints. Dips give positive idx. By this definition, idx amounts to 0.66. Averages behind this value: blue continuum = 7.58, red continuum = 7.44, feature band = 7.19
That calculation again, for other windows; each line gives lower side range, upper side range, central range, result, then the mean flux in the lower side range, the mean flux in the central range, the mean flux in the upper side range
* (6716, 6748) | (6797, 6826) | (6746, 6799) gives 1.15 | 7.82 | 7.57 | 7.65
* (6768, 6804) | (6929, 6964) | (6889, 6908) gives -0.02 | 7.54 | 7.53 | 7.52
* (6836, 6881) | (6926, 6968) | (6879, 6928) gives 0.49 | 7.43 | 7.38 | 7.48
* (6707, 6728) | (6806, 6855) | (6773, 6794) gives 0.50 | 7.91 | 7.47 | 7.46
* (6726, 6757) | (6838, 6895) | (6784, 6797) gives 0.27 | 7.75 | 7.47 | 7.45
